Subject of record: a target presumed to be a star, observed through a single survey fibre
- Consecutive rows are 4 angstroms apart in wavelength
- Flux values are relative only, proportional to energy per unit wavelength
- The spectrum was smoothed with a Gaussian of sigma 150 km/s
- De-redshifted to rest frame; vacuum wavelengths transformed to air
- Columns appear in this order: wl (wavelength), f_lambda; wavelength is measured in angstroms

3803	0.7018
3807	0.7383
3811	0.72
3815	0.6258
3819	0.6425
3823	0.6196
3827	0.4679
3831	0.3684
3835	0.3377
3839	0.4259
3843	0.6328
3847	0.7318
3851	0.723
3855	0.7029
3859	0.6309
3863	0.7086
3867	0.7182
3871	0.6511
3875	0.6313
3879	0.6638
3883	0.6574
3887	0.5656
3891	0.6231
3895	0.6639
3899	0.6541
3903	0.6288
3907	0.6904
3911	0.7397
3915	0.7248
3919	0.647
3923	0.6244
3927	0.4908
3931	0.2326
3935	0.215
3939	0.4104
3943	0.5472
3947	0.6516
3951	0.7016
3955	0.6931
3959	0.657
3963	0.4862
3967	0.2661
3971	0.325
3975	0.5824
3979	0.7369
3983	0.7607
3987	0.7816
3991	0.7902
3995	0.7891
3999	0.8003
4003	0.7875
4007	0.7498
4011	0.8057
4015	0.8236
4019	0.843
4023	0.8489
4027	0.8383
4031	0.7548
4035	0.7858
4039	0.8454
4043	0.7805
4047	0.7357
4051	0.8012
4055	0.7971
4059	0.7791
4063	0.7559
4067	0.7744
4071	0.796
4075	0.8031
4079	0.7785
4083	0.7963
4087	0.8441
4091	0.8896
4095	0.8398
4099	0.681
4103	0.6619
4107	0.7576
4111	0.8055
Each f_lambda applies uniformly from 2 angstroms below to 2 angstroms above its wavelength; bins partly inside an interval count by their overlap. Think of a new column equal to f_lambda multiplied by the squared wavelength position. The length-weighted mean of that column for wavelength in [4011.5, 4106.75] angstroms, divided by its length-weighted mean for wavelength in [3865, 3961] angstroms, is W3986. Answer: 1.42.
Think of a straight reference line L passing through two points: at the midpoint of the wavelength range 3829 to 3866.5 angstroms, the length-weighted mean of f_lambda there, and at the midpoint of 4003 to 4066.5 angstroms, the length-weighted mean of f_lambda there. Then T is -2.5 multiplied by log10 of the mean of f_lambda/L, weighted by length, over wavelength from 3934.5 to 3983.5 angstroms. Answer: 0.29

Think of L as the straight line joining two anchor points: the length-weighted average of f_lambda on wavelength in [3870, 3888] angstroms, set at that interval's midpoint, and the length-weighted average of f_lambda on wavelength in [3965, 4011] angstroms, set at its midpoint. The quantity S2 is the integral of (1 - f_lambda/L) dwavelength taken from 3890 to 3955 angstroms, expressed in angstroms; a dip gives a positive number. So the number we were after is 7.1 angstroms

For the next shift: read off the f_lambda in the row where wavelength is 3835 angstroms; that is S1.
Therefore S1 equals 0.3377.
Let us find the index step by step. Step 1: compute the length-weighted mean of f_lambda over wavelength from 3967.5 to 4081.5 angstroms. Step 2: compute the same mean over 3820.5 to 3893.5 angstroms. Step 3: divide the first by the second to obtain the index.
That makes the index 1.26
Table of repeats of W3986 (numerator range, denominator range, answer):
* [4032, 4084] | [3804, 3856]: 1.48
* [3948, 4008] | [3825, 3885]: 1.16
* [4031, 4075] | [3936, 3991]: 1.40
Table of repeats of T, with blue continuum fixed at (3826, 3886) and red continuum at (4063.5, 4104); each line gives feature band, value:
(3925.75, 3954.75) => 0.38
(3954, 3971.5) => 0.38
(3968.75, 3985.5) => 0.17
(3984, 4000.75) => -0.11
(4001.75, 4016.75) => -0.09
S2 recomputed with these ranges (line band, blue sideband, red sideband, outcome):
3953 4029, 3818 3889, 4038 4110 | 1.60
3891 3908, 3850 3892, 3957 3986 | -0.62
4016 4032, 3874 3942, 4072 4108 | -2.61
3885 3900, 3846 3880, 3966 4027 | 1.47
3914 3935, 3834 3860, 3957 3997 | 3.73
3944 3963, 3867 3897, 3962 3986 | -2.96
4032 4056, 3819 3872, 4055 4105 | -1.10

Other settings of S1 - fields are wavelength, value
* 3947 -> 0.6516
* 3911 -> 0.7397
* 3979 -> 0.7369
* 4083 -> 0.7963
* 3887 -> 0.5656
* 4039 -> 0.8454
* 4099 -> 0.681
